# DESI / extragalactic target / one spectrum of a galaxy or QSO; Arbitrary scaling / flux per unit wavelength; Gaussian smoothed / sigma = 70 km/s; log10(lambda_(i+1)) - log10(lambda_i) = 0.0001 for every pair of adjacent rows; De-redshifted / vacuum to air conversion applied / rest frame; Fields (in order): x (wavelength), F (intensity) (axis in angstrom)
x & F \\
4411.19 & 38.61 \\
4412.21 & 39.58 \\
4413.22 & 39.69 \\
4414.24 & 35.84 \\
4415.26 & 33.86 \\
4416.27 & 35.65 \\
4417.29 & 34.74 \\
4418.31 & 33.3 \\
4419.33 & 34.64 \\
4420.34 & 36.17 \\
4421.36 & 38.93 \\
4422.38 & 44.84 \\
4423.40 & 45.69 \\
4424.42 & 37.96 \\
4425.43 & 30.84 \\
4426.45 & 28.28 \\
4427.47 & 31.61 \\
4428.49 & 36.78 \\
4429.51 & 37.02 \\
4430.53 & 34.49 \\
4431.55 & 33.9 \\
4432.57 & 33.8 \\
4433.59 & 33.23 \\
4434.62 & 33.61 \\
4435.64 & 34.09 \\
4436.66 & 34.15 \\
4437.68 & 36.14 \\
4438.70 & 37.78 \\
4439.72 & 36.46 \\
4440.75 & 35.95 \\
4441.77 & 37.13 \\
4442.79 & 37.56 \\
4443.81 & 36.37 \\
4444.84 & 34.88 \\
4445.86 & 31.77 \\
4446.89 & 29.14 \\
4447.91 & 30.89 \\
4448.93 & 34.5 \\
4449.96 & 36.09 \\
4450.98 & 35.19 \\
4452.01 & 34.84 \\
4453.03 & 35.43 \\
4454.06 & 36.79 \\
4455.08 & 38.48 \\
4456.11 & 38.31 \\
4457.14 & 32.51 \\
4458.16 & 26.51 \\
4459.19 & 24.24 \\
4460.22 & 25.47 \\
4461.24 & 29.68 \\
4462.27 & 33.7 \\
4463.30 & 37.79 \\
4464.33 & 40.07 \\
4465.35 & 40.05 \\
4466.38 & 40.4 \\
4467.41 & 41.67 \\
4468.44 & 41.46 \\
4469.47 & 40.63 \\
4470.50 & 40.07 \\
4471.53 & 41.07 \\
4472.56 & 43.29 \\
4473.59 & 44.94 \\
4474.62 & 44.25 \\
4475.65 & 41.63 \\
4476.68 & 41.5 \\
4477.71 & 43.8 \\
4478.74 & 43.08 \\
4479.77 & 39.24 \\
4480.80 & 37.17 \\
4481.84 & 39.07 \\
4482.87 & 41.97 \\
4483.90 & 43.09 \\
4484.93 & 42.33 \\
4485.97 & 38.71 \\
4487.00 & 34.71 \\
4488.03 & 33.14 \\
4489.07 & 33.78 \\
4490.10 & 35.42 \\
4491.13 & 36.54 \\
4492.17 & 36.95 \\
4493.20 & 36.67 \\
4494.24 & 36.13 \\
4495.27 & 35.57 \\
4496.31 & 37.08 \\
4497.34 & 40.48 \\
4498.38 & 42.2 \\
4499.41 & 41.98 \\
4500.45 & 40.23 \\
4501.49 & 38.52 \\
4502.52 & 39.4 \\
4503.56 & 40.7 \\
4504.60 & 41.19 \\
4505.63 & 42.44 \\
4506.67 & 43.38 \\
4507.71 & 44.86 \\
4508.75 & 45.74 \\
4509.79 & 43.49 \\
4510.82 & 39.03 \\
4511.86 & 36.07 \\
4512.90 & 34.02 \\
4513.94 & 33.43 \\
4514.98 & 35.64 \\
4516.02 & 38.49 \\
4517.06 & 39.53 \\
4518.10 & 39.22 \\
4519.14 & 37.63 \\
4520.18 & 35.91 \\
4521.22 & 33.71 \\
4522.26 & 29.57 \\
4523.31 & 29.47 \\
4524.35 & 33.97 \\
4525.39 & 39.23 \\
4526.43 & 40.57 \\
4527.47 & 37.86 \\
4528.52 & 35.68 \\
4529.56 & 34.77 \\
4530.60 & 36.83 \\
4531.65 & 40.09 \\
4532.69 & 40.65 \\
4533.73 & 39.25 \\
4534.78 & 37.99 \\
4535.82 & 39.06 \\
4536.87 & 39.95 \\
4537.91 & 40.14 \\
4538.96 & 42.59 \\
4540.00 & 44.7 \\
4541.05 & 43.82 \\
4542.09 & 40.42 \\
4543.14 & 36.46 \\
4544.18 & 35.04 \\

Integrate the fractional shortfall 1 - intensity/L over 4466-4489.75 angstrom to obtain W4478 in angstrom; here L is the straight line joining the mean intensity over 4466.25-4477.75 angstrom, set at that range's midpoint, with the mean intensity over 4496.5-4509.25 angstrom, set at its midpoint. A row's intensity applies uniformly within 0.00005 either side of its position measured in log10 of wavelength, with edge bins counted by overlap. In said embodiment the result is 0.9 angstrom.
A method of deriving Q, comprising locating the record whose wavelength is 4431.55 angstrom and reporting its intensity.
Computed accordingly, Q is 33.9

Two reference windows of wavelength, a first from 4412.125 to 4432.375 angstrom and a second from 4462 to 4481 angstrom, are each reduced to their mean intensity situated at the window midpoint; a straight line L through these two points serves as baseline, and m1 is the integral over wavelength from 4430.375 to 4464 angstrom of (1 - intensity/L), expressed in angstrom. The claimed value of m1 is 4.0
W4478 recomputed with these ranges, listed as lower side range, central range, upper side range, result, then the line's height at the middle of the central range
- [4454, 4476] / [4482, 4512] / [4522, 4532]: -2.3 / 36.6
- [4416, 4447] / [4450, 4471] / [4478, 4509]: 0.9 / 37.3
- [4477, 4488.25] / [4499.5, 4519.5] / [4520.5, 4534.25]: -1.0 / 37.7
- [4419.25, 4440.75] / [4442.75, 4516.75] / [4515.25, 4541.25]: -2.0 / 36.9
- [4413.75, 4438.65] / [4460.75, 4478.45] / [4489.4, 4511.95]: -1.1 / 38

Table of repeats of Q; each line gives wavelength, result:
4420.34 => 36.17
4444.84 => 34.88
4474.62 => 44.25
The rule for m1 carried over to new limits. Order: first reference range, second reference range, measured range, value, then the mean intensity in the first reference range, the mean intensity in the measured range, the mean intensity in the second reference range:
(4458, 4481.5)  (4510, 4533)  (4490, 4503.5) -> -0.3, 38.5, 38.4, 36.5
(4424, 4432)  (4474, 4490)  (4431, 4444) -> -0.2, 33.8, 35.4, 39.8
